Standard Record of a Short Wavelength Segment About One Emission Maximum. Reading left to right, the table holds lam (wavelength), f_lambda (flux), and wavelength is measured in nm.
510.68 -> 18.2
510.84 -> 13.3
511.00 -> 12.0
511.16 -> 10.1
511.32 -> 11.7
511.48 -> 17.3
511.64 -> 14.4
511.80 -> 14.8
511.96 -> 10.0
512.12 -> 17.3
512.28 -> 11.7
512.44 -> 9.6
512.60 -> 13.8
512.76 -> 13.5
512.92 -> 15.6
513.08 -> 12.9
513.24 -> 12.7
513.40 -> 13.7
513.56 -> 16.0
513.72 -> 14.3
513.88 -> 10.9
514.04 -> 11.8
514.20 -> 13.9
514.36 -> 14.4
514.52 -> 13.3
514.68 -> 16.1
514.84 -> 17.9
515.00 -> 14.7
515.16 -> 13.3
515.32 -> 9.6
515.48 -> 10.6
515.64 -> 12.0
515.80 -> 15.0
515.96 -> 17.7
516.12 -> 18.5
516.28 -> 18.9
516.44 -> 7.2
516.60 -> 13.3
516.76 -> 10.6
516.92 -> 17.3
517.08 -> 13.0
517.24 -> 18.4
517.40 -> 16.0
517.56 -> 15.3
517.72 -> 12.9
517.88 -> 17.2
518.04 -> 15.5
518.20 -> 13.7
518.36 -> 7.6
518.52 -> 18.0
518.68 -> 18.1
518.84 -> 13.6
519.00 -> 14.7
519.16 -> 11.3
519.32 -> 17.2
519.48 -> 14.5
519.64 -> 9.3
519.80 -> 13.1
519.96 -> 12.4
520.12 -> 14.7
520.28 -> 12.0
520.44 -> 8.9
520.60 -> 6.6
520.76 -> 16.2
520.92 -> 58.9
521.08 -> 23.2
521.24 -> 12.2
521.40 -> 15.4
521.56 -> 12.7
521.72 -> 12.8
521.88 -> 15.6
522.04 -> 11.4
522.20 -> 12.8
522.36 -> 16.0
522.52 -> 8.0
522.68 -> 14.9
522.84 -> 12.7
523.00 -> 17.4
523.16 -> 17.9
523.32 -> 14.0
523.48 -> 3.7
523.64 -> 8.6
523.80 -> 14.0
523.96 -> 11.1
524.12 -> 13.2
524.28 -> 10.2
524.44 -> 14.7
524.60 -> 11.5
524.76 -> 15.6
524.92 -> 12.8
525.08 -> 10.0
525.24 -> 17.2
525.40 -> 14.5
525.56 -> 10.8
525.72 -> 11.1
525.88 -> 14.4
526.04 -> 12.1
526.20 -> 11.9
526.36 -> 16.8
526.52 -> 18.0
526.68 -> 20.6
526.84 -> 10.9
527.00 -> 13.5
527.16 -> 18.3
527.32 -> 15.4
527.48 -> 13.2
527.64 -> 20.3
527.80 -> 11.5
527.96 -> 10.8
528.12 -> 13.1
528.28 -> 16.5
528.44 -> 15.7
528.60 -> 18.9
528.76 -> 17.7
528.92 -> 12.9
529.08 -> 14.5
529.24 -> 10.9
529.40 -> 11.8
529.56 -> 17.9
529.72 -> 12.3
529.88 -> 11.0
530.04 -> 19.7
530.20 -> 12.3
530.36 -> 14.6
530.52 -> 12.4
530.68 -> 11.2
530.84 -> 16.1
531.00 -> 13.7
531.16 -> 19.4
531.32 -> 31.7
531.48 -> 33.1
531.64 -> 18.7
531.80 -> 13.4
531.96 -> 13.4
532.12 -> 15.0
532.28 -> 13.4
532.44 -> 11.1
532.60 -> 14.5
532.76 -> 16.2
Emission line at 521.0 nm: H-beta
